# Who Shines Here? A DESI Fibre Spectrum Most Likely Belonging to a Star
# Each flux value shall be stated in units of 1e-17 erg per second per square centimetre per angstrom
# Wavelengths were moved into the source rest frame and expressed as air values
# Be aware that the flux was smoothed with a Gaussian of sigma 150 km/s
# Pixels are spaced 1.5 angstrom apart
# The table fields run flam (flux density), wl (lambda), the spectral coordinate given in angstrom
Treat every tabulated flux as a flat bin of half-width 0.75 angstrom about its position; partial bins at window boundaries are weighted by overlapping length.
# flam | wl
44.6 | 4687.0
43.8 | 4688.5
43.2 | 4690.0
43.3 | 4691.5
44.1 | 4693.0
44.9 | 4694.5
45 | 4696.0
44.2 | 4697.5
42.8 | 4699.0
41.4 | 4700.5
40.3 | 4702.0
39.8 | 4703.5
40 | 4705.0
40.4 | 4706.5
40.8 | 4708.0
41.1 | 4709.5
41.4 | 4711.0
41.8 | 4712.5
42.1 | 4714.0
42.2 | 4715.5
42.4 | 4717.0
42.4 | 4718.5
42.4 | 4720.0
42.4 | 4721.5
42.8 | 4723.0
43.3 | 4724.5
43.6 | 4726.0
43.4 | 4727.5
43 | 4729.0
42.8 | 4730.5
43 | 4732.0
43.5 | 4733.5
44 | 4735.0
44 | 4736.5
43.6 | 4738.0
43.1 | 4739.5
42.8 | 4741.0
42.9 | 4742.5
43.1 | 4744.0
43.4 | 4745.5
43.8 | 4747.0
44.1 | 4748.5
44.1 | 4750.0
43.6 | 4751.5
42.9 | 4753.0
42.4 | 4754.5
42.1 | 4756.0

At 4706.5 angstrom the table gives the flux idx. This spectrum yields 40.4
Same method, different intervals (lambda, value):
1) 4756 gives 42.1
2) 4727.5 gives 43.4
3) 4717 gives 42.4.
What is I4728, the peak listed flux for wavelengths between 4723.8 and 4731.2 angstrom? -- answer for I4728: 43.6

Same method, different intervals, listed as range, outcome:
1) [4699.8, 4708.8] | 41.4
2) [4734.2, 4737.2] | 44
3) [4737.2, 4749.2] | 44.1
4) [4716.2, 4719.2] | 42.4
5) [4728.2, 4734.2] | 43.5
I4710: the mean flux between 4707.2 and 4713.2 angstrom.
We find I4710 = 41.3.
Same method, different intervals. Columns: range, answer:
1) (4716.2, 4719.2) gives 42.4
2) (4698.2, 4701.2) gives 42.1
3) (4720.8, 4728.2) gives 43.1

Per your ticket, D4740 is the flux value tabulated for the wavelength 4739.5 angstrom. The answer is 43.1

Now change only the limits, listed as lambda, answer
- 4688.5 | 43.8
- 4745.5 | 43.4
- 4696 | 45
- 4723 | 42.8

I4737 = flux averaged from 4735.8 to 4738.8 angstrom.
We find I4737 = 43.8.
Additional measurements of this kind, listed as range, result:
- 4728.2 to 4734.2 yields 43.1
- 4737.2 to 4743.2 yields 43.1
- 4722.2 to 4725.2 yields 43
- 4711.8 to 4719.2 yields 42.2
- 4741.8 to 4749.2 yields 43.5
